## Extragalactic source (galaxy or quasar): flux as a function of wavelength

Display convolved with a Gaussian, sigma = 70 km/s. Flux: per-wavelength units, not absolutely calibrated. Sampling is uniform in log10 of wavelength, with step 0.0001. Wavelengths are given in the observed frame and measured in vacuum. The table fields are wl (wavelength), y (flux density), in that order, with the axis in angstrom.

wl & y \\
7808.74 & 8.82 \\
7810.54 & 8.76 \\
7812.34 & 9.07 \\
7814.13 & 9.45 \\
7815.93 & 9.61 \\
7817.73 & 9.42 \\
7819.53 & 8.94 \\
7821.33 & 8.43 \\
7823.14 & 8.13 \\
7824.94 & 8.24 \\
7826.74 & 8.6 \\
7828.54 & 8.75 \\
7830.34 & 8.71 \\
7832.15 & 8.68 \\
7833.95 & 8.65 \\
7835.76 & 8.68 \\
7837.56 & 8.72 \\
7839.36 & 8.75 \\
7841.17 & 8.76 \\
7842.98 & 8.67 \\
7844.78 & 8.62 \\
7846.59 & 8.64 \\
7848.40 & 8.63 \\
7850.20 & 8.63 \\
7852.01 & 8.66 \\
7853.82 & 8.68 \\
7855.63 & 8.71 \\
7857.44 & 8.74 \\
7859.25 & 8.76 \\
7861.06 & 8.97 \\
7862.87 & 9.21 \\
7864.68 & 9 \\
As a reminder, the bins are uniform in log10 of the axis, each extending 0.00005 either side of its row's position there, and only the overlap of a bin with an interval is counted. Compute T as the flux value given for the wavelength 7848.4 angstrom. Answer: 8.63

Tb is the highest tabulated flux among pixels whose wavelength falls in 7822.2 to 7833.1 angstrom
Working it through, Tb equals 8.75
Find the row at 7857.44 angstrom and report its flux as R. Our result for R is 8.74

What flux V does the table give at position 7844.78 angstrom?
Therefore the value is 8.62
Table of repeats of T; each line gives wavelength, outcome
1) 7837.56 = 8.72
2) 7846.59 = 8.64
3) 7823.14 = 8.13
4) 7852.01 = 8.66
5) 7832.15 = 8.68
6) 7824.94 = 8.24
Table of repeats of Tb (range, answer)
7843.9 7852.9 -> 8.66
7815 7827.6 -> 9.61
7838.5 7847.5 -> 8.76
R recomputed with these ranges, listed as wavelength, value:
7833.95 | 8.65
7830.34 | 8.71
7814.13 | 9.45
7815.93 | 9.61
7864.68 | 9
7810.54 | 8.76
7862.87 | 9.21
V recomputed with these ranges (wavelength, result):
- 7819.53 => 8.94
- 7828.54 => 8.75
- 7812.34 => 9.07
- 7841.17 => 8.76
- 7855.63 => 8.71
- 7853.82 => 8.68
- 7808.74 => 8.82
